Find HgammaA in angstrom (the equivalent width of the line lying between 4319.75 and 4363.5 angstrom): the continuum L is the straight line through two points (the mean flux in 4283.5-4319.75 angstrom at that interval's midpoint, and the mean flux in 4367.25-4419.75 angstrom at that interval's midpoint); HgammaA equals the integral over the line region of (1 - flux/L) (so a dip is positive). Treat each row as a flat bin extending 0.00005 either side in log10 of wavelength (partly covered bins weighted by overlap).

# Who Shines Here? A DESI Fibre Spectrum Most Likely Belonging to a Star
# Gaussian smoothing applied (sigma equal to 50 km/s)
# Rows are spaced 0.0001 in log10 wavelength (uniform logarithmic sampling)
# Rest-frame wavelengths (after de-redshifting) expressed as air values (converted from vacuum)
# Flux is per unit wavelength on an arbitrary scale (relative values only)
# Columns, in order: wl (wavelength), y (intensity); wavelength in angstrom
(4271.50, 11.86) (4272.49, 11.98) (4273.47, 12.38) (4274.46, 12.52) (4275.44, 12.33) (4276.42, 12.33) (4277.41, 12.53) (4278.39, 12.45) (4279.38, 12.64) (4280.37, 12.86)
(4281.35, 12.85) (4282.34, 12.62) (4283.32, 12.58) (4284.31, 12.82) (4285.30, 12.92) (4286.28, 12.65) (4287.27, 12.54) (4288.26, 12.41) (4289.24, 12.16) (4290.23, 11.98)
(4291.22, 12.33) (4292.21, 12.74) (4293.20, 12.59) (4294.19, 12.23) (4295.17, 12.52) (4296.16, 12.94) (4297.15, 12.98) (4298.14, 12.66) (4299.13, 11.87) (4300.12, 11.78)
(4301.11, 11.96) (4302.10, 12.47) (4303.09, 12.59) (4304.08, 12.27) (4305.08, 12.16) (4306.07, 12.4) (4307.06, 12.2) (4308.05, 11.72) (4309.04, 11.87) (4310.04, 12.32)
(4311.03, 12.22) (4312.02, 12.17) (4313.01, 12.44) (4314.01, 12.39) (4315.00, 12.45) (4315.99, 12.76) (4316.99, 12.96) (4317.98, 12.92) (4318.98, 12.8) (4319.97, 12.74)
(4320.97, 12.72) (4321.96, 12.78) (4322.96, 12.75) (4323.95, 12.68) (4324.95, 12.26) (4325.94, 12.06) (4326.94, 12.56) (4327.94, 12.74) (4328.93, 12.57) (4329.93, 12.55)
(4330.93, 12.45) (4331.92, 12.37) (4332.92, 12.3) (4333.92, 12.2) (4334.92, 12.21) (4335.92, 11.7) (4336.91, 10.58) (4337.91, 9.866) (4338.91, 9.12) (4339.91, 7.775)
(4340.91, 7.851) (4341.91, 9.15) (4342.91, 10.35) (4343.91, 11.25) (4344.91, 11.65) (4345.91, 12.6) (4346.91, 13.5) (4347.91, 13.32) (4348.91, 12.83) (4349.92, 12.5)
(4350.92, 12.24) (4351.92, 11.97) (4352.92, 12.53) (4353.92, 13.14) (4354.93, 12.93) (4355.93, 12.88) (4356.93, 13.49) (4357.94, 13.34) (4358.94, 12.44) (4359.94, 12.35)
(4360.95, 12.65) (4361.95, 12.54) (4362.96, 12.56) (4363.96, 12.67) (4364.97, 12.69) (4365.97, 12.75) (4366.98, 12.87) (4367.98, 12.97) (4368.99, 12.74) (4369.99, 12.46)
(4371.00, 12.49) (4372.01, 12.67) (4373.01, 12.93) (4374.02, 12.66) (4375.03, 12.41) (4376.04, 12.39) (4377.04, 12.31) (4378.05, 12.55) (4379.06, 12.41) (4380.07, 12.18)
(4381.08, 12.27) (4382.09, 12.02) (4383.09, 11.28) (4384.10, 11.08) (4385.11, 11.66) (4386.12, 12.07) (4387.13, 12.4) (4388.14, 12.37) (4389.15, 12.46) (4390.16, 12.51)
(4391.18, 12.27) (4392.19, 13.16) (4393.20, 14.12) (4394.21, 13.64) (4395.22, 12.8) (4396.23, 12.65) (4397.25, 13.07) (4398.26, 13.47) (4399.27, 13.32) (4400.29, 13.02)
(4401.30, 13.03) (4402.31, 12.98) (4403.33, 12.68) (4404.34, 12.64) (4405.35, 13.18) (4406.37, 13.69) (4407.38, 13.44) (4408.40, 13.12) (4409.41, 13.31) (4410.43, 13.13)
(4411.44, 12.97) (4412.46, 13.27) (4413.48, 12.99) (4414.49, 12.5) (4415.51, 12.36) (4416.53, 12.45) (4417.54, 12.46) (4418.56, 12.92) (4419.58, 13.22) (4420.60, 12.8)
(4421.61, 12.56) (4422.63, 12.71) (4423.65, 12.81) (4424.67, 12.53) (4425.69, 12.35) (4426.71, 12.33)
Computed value 1.8 angstrom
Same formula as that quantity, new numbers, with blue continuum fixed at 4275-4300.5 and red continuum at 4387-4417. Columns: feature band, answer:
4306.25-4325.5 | 0.2 angstrom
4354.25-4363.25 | 0.0 angstrom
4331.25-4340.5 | 1.3 angstrom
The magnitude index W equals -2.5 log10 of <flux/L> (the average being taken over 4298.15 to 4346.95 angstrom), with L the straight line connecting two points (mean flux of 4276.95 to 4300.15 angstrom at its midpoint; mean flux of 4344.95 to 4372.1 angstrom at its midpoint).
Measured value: 0.06 mag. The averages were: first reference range 12.5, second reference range 12.7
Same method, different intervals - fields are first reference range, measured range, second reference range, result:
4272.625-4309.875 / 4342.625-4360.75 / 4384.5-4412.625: 0.014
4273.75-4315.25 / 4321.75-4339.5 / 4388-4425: 0.056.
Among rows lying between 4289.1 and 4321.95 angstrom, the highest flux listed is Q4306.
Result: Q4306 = 12.98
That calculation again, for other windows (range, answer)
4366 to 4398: 14.12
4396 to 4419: 13.69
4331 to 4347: 13.5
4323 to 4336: 12.74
